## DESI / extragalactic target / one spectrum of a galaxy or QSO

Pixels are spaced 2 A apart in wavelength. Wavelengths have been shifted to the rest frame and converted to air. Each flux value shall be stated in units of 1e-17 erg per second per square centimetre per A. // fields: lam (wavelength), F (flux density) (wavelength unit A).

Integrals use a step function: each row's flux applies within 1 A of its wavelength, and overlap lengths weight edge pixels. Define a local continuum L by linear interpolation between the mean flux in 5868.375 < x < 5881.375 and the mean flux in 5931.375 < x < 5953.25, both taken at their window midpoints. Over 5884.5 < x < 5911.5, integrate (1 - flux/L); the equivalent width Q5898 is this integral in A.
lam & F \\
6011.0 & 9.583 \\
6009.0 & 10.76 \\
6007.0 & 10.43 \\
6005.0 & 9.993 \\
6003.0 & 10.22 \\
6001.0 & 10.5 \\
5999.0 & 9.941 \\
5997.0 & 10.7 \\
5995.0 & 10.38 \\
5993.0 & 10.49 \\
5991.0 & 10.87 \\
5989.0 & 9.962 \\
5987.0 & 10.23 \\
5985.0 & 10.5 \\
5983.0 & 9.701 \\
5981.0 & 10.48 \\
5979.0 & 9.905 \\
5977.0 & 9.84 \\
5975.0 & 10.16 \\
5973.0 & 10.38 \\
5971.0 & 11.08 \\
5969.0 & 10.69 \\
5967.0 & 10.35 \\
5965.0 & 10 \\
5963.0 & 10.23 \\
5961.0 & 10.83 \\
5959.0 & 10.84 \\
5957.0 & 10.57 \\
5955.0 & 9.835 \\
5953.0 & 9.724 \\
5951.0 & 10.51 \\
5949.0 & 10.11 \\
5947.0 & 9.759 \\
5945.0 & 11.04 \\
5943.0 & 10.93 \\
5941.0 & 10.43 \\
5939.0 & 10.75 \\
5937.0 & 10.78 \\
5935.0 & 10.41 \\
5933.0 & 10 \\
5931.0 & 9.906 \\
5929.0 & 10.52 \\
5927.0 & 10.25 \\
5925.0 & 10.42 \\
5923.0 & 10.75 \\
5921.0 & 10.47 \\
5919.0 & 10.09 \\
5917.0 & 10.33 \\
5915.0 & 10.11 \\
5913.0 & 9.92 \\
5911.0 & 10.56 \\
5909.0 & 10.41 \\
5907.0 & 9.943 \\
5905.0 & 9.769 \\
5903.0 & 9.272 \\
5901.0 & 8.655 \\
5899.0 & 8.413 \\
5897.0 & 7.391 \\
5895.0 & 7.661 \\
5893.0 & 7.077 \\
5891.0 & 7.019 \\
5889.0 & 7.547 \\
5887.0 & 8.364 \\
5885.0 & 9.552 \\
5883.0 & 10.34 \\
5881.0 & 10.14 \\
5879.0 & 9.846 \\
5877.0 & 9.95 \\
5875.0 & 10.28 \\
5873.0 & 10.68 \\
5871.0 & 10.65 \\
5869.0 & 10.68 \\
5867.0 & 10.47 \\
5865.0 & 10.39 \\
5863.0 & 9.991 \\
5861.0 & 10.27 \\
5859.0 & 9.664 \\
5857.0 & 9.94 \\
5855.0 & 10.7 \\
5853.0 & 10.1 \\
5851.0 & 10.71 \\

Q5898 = 4.5 A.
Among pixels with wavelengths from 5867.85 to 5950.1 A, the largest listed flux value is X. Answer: 11.04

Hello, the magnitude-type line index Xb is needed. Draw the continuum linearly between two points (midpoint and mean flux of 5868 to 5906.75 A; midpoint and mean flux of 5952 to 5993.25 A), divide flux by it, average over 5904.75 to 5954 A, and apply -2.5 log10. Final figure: -0.07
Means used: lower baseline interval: 9.14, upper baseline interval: 10.3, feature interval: 10.3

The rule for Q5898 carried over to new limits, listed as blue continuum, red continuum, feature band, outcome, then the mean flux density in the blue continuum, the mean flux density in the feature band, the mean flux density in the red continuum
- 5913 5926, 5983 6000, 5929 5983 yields -0.11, 10.3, 10.4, 10.3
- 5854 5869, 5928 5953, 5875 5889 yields 0.94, 10.2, 9.59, 10.4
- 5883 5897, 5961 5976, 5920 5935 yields -1.91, 8.01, 10.3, 10.4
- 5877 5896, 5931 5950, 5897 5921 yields -0.70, 8.69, 9.7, 10.4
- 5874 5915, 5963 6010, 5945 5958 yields -0.38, 9.13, 10.2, 10.3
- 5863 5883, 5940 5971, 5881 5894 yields 2.37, 10.3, 8.46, 10.4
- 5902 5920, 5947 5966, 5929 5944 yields -0.43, 10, 10.5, 10.3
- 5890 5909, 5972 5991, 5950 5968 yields -1.15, 8.46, 10.3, 10.2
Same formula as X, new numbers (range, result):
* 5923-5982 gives 11.08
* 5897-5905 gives 9.769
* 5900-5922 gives 10.56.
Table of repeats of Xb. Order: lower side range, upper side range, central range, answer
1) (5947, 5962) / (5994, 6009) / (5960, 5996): 0.00 mag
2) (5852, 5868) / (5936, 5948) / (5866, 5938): 0.08 mag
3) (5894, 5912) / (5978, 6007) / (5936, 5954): -0.08 mag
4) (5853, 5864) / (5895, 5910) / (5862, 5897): 0.03 mag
